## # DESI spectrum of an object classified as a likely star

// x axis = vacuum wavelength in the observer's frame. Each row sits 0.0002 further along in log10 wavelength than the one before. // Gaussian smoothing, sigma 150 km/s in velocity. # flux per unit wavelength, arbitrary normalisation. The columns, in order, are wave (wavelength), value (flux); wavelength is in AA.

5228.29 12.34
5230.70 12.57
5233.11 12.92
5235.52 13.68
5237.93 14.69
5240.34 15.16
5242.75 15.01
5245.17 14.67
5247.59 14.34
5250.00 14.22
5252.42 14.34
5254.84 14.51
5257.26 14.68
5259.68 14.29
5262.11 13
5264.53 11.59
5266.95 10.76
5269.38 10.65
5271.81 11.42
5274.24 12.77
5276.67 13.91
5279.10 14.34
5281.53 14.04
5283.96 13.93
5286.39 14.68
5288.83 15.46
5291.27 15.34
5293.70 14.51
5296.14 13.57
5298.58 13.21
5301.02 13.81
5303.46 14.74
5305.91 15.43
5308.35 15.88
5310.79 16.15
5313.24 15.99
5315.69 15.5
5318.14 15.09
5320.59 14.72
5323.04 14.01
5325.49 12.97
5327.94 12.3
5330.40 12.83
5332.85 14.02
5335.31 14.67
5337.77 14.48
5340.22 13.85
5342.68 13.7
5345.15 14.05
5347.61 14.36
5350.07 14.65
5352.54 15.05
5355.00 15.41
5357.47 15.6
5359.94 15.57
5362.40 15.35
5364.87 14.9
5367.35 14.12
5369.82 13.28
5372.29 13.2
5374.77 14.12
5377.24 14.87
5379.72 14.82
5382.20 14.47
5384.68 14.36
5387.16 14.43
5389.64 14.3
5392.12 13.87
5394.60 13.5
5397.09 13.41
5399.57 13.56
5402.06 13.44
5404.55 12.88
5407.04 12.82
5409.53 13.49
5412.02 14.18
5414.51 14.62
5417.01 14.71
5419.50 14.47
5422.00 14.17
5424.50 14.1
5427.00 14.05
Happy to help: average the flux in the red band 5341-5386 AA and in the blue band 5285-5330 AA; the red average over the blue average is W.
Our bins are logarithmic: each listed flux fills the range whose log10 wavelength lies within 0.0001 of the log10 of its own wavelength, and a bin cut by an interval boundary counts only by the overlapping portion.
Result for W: 1.00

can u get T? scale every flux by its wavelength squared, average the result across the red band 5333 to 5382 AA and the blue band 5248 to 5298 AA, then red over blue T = 1.1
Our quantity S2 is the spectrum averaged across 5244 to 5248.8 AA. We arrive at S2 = 14.5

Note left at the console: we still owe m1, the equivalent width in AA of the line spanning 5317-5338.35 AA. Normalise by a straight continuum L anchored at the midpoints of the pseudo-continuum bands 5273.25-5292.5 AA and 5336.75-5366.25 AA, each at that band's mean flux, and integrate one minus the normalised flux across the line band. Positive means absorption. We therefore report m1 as 1.1 AA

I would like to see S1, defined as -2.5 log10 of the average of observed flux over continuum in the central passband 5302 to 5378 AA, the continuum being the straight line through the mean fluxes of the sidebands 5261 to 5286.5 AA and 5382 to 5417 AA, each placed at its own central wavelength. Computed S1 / -0.10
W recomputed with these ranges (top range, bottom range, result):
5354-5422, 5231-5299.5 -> 1.03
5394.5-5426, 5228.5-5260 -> 0.97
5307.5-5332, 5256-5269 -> 1.14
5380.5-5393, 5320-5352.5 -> 1.03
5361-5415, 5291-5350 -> 0.97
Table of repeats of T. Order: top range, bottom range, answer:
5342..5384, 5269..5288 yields 1.12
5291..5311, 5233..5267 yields 1.07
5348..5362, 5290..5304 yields 1.10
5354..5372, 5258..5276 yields 1.26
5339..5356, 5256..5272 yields 1.20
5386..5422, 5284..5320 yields 0.96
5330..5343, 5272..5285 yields 1.05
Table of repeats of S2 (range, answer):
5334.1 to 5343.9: 14.2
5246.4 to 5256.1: 14.4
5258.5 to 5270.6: 12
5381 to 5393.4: 14.3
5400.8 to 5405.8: 13.1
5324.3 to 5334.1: 13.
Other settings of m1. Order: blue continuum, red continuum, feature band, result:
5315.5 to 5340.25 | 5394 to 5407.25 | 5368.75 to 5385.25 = -0.79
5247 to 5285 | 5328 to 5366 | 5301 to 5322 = -2.05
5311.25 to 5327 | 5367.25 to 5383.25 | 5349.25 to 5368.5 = -1.07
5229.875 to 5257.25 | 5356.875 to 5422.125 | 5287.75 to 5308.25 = -0.54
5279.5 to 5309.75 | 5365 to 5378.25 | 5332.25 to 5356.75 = -0.48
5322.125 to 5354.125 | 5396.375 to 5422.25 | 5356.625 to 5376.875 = -0.92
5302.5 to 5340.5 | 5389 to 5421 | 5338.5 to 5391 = -1.27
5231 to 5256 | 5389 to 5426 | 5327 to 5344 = 0.38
